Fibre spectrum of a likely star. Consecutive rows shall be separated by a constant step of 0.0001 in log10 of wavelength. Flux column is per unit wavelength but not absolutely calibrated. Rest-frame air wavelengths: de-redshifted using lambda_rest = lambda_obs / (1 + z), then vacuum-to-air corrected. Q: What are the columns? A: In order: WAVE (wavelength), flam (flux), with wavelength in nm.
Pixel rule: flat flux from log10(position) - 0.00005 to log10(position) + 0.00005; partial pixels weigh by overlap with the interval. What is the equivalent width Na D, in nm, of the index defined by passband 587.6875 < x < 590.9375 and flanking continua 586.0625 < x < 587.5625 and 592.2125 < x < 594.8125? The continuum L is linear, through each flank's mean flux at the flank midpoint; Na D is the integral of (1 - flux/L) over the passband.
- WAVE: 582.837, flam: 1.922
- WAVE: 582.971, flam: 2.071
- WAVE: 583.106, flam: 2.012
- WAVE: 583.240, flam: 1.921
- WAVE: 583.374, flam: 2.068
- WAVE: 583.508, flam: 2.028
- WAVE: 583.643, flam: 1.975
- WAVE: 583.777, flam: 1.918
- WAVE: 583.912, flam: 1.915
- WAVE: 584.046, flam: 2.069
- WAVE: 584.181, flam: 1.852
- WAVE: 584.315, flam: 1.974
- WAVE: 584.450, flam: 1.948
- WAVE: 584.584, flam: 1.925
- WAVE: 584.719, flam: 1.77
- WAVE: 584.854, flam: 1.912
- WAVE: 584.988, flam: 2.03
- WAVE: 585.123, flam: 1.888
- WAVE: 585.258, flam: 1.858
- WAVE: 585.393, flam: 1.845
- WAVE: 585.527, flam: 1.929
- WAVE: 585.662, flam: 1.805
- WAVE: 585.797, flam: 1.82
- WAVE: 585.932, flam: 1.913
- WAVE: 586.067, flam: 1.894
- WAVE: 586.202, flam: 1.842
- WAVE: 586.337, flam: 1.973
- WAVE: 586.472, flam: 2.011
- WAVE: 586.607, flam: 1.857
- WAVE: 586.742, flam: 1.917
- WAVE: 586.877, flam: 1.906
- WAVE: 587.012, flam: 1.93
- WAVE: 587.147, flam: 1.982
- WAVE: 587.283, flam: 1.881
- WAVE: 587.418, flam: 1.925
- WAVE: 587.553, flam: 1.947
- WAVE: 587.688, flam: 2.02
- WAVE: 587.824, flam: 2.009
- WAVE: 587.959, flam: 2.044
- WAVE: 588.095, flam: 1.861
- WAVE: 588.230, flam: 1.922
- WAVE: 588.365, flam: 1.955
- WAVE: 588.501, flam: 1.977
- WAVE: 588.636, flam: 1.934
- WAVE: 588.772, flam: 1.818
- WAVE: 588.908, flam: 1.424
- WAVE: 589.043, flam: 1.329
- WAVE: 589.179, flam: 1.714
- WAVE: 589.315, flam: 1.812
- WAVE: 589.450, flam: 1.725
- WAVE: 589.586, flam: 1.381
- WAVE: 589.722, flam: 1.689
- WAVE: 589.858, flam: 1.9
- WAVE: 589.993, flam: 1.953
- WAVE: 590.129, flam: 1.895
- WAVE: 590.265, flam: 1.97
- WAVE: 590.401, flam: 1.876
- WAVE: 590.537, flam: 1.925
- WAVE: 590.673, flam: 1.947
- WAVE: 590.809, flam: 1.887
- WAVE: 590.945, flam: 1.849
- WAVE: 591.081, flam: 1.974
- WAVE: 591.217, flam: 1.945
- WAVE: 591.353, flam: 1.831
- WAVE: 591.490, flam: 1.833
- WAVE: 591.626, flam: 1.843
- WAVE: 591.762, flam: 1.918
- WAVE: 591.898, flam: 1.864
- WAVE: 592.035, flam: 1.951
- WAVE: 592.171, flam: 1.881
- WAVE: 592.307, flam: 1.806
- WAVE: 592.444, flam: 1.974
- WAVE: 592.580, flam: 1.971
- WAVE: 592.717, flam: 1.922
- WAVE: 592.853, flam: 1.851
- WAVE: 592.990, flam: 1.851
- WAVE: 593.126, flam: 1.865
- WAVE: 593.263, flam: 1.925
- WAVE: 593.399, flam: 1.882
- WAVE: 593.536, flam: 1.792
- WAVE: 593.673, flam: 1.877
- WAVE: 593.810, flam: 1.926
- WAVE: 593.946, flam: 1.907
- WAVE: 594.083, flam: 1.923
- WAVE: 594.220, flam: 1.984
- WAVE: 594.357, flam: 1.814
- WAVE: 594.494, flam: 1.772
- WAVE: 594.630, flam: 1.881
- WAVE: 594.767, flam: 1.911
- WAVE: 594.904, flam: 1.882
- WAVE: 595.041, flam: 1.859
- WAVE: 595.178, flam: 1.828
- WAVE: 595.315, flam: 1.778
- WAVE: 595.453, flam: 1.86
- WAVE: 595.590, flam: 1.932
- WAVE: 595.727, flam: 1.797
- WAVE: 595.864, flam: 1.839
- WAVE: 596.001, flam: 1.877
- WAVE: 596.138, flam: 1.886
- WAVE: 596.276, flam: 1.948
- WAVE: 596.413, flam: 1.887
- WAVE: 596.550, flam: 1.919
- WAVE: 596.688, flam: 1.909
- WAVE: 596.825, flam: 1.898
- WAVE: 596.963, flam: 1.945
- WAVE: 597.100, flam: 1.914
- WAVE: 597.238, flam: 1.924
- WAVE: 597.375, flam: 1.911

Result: 0.14 nm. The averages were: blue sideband 1.92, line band 1.83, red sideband 1.89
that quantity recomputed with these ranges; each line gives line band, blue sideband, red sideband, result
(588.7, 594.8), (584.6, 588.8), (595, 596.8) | 0.154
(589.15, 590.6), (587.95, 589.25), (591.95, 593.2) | 0.013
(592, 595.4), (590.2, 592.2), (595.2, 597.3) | 0.023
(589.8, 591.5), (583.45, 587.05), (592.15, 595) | -0.012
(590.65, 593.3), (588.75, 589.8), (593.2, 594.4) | -0.176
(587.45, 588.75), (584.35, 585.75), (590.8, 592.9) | -0.044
